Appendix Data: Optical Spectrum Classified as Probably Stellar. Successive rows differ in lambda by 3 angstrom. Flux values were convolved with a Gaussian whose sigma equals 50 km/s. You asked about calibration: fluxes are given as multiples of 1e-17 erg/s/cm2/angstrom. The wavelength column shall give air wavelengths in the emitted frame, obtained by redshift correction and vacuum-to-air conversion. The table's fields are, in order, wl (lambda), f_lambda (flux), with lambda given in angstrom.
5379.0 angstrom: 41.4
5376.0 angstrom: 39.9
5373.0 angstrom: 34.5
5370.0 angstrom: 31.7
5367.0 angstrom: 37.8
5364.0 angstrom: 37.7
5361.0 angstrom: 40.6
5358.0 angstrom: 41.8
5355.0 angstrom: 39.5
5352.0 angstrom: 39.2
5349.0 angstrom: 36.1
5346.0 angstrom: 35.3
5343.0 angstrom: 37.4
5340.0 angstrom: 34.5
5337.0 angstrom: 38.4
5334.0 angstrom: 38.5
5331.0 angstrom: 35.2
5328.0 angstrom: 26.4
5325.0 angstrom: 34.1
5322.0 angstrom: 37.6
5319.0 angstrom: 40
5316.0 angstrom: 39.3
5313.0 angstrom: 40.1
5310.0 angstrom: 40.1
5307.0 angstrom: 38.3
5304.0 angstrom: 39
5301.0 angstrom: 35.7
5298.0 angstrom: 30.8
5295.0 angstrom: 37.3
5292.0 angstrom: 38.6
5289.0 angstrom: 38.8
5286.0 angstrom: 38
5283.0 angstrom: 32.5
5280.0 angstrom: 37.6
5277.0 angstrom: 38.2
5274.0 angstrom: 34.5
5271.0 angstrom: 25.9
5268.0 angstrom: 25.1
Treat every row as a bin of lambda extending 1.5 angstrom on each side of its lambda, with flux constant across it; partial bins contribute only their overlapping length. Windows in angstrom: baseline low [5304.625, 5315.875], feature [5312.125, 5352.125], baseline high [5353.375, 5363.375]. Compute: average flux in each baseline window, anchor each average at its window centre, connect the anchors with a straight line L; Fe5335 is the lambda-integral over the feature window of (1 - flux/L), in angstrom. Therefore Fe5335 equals 3.4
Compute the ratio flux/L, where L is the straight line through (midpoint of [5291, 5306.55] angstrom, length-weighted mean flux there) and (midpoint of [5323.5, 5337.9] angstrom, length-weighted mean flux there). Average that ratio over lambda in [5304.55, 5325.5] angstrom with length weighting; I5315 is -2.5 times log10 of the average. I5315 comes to -0.100 mag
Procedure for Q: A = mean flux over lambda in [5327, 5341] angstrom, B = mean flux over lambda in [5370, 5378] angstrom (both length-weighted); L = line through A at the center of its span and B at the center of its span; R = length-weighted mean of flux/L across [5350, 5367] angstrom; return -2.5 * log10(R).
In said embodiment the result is -0.105 mag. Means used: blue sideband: 34.9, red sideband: 36.4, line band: 39.5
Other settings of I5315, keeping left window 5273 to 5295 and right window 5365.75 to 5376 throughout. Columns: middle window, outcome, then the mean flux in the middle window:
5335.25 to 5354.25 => -0.03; 36.9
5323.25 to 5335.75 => 0.07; 33.7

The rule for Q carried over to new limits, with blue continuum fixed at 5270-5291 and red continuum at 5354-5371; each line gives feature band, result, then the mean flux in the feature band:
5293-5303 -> 0.03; 35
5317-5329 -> 0.06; 35.1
